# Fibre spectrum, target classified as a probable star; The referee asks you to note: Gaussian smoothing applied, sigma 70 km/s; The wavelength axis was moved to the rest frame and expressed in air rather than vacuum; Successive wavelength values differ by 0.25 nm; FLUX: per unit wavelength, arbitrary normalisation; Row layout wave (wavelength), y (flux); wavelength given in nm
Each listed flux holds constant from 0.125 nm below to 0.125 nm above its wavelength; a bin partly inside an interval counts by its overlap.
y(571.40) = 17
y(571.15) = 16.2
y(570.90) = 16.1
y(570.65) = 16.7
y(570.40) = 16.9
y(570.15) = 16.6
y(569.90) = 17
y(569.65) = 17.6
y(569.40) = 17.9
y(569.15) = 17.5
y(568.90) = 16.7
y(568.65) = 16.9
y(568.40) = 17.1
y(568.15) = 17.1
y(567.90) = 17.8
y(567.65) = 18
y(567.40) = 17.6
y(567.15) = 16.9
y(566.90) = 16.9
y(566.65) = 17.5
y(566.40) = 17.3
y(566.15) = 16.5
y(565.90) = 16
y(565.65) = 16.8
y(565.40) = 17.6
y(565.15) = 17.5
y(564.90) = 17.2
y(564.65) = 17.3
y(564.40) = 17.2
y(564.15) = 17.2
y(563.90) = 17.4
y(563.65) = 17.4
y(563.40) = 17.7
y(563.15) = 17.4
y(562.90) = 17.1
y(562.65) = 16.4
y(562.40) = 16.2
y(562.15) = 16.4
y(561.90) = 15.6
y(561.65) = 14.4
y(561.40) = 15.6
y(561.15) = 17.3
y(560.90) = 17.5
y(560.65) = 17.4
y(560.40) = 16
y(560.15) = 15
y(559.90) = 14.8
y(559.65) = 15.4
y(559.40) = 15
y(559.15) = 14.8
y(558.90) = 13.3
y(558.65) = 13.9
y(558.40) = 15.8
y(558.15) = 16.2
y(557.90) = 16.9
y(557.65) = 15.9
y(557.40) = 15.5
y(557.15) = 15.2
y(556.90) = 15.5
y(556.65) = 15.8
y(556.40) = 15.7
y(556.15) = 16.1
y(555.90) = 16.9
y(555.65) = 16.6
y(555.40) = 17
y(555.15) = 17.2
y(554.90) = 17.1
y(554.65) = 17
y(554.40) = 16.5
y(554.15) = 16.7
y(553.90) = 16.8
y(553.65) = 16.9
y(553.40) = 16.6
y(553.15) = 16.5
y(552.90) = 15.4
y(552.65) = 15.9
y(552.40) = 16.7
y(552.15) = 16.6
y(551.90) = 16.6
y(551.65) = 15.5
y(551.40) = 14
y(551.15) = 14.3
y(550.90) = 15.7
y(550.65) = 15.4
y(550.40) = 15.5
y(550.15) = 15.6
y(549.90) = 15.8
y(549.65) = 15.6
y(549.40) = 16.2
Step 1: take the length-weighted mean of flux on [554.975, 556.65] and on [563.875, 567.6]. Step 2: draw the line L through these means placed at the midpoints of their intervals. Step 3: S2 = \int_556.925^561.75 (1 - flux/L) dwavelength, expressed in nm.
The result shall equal 0.34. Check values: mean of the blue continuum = 16.5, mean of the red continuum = 17.1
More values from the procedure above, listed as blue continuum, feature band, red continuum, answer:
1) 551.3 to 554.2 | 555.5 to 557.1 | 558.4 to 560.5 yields -0.06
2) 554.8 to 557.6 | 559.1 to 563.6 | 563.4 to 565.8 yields 0.19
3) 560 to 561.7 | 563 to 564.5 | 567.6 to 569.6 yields -0.07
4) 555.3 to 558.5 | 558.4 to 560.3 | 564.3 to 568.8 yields 0.19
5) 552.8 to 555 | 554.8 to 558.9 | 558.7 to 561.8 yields 0.03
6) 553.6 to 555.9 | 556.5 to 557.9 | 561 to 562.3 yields 0.07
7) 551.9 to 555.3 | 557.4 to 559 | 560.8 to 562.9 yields 0.10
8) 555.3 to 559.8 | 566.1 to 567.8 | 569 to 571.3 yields -0.07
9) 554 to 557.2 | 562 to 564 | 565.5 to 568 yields -0.01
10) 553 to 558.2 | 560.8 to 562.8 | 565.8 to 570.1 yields 0.08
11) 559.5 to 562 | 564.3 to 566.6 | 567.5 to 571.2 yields -0.07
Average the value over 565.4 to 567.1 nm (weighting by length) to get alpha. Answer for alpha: 16.9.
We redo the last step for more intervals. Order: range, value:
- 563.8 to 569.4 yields 17.2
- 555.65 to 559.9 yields 15.5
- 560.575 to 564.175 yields 16.7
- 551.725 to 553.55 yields 16.3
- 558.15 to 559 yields 14.6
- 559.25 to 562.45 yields 15.9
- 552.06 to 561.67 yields 16.1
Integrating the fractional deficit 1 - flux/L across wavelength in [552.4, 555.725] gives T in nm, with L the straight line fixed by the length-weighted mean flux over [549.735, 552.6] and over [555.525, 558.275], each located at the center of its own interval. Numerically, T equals -0.17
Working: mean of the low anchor 15.6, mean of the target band 16.6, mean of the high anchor 16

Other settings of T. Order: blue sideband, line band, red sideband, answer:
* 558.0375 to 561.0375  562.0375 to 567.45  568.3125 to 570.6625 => -0.251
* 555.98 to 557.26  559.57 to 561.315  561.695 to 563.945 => 0.015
